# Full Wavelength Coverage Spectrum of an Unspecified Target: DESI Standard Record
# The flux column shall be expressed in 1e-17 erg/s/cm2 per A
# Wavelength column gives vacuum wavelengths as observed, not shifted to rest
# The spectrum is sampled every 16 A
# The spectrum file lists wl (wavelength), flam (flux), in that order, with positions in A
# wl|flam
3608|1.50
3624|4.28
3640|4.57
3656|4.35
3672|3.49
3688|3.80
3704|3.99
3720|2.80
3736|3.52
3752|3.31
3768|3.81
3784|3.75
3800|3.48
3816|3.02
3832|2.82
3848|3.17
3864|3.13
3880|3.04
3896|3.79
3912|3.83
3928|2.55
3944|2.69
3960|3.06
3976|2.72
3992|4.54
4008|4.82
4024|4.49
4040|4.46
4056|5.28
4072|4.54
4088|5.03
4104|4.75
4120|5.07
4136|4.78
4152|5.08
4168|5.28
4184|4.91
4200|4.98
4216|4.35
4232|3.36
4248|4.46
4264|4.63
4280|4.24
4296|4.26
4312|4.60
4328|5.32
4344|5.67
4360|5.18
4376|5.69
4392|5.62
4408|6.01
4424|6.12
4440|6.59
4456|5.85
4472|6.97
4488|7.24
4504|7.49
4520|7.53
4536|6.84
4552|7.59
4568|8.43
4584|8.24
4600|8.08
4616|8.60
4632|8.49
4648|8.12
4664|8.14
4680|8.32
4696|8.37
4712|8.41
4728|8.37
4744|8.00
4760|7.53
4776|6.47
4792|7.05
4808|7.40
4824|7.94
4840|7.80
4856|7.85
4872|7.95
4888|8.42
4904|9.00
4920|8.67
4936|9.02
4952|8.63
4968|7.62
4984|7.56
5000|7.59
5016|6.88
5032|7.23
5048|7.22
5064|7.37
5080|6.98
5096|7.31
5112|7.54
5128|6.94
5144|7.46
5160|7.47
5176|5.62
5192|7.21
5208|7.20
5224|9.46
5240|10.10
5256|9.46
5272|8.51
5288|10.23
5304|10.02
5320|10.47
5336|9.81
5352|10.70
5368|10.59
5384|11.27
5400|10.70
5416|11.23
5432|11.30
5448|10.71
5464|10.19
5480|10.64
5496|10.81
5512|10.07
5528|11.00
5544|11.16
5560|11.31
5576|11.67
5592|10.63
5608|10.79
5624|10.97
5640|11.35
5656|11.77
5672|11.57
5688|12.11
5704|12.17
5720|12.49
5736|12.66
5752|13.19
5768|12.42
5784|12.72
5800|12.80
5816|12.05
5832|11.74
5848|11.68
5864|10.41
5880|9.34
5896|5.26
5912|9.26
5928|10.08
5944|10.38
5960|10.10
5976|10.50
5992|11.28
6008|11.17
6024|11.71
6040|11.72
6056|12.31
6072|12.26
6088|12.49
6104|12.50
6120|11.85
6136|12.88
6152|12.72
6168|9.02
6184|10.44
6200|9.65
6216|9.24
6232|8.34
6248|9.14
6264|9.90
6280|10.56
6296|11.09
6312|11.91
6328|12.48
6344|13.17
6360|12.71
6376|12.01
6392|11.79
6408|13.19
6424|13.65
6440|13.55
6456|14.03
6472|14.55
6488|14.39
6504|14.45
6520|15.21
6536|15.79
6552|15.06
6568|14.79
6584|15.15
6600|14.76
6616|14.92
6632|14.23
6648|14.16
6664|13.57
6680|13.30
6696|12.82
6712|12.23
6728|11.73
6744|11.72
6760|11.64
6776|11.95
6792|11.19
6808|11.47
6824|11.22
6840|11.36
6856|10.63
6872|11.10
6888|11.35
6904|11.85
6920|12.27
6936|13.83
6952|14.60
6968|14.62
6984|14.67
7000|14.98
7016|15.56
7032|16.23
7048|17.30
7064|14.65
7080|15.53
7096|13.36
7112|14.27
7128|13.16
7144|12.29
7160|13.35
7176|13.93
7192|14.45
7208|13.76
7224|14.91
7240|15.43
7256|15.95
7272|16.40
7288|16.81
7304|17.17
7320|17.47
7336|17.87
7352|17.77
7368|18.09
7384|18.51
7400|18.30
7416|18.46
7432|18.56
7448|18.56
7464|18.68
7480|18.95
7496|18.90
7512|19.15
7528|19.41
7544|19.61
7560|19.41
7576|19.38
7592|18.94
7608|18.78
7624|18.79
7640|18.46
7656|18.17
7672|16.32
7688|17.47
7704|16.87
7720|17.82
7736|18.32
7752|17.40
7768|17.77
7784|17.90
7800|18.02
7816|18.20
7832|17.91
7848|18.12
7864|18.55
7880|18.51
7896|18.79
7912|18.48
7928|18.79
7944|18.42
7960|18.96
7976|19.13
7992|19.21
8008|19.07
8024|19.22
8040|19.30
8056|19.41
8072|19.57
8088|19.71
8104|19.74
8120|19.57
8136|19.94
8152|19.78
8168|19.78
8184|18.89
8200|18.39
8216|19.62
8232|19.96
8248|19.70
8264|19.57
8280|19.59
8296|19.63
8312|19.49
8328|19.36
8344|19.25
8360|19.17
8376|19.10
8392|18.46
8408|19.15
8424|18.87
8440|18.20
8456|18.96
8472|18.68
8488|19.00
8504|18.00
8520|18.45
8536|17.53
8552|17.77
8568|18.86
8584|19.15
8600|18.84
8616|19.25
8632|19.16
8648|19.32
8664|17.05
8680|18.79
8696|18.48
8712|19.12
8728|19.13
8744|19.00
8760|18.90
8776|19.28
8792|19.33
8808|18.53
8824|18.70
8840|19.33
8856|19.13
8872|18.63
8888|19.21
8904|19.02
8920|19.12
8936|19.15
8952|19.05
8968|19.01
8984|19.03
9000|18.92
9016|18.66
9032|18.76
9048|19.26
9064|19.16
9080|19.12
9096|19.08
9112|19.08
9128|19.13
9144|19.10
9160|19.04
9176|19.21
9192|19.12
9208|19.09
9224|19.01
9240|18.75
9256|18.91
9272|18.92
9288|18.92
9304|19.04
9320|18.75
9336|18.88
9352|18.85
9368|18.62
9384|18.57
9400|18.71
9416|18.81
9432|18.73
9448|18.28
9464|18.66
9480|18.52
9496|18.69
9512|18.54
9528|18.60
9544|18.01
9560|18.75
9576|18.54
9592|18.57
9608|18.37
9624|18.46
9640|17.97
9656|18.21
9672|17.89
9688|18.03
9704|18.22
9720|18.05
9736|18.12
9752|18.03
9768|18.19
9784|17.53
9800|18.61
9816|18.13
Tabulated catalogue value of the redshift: 0.00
